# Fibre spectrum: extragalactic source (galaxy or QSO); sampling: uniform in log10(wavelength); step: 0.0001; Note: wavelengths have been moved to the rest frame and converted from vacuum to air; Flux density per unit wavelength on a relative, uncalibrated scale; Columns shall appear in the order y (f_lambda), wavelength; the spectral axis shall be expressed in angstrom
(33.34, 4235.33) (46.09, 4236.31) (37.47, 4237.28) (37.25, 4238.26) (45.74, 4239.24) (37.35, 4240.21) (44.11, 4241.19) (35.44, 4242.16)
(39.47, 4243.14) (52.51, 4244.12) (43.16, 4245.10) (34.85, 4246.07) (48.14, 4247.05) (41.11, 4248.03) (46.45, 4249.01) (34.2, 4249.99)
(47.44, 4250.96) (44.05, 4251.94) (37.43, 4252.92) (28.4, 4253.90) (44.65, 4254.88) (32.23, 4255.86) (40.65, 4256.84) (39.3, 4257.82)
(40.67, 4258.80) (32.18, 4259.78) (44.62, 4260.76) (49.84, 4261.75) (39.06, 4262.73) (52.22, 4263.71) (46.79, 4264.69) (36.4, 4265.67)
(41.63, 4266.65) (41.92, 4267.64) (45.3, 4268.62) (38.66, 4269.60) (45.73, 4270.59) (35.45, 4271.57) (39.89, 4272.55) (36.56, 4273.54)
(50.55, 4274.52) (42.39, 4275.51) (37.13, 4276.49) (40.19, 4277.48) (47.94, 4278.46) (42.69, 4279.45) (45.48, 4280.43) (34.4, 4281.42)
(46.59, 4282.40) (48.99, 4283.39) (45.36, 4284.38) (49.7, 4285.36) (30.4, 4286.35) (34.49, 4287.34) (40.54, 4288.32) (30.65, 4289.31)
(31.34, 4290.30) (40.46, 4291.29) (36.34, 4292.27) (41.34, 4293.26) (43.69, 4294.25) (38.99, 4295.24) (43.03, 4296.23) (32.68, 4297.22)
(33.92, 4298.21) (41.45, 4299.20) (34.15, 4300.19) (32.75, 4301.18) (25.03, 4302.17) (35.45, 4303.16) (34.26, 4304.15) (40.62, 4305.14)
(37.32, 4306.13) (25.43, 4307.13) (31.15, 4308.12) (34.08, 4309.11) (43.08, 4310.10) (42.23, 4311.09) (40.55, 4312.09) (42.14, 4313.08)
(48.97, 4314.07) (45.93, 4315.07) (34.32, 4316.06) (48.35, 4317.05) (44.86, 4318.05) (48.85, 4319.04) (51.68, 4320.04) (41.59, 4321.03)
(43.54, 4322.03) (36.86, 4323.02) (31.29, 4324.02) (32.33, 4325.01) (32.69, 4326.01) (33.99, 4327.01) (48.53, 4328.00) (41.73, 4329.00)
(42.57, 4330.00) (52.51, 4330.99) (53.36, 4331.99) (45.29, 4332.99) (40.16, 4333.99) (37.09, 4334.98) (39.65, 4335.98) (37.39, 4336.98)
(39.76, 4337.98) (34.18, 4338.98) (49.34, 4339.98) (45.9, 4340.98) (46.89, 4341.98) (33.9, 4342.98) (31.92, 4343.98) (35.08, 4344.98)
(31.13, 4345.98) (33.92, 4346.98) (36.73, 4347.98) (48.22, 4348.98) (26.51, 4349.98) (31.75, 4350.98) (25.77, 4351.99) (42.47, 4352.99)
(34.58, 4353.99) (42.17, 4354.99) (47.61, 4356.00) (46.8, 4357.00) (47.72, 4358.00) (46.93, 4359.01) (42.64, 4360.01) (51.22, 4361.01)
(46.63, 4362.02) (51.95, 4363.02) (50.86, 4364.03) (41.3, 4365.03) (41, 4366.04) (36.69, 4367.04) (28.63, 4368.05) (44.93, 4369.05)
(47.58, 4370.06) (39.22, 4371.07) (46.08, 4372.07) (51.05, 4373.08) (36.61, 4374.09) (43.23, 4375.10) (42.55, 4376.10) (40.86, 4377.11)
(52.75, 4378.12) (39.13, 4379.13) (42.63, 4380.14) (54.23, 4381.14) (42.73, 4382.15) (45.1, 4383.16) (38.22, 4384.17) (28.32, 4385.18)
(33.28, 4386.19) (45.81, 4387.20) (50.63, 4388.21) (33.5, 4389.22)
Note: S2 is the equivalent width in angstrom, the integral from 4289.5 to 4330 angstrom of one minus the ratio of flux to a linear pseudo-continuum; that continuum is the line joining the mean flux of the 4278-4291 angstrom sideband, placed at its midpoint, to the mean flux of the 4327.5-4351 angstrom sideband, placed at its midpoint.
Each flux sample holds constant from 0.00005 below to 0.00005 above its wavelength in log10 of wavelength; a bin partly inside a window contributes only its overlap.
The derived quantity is 1.8 angstrom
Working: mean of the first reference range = 40.6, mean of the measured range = 38.7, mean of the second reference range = 40.3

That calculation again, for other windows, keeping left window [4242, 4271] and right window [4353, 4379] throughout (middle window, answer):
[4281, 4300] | 1.42 angstrom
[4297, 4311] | 2.61 angstrom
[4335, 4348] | 1.58 angstrom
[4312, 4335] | 0.22 angstrom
